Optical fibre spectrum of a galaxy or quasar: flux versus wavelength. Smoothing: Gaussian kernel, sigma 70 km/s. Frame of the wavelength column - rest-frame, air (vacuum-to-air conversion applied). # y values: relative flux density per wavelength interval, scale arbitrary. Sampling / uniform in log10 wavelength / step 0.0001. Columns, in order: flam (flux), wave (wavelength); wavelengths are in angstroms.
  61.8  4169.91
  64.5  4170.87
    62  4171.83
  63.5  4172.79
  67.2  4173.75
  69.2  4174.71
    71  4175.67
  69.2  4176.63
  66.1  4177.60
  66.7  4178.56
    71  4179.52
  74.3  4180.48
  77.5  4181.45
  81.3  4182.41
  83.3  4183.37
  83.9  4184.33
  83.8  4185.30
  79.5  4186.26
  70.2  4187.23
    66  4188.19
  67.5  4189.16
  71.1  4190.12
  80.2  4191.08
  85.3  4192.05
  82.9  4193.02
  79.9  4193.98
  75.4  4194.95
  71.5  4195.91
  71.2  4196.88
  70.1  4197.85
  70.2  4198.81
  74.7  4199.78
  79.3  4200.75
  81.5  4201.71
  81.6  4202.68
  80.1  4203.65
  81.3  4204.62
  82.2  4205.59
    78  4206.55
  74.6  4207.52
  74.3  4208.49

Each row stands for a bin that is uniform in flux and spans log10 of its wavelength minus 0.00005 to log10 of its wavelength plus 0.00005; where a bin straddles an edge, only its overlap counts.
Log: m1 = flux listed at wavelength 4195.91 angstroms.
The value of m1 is 71.5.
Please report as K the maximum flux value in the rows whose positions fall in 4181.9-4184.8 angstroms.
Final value 83.9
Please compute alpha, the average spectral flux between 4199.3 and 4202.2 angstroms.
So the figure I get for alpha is 78.6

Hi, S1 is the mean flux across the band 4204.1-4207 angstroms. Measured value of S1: 80.7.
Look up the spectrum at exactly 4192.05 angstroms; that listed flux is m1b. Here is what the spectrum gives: 85.3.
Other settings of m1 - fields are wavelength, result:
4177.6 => 66.1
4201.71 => 81.5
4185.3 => 83.8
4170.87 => 64.5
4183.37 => 83.3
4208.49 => 74.3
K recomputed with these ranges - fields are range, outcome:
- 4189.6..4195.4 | 85.3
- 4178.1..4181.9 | 77.5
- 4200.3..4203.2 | 81.6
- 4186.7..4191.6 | 80.2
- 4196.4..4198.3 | 71.2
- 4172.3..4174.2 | 67.2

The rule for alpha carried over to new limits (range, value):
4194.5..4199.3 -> 71.7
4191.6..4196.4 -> 78.9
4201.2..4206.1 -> 81.4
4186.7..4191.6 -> 71.1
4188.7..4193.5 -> 77.5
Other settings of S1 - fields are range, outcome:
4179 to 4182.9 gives 76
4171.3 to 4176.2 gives 66.7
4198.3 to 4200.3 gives 72.6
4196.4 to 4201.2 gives 73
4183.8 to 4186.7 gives 82.5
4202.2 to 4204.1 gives 80.8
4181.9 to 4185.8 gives 83.2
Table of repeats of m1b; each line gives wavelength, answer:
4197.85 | 70.1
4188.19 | 66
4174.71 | 69.2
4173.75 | 67.2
